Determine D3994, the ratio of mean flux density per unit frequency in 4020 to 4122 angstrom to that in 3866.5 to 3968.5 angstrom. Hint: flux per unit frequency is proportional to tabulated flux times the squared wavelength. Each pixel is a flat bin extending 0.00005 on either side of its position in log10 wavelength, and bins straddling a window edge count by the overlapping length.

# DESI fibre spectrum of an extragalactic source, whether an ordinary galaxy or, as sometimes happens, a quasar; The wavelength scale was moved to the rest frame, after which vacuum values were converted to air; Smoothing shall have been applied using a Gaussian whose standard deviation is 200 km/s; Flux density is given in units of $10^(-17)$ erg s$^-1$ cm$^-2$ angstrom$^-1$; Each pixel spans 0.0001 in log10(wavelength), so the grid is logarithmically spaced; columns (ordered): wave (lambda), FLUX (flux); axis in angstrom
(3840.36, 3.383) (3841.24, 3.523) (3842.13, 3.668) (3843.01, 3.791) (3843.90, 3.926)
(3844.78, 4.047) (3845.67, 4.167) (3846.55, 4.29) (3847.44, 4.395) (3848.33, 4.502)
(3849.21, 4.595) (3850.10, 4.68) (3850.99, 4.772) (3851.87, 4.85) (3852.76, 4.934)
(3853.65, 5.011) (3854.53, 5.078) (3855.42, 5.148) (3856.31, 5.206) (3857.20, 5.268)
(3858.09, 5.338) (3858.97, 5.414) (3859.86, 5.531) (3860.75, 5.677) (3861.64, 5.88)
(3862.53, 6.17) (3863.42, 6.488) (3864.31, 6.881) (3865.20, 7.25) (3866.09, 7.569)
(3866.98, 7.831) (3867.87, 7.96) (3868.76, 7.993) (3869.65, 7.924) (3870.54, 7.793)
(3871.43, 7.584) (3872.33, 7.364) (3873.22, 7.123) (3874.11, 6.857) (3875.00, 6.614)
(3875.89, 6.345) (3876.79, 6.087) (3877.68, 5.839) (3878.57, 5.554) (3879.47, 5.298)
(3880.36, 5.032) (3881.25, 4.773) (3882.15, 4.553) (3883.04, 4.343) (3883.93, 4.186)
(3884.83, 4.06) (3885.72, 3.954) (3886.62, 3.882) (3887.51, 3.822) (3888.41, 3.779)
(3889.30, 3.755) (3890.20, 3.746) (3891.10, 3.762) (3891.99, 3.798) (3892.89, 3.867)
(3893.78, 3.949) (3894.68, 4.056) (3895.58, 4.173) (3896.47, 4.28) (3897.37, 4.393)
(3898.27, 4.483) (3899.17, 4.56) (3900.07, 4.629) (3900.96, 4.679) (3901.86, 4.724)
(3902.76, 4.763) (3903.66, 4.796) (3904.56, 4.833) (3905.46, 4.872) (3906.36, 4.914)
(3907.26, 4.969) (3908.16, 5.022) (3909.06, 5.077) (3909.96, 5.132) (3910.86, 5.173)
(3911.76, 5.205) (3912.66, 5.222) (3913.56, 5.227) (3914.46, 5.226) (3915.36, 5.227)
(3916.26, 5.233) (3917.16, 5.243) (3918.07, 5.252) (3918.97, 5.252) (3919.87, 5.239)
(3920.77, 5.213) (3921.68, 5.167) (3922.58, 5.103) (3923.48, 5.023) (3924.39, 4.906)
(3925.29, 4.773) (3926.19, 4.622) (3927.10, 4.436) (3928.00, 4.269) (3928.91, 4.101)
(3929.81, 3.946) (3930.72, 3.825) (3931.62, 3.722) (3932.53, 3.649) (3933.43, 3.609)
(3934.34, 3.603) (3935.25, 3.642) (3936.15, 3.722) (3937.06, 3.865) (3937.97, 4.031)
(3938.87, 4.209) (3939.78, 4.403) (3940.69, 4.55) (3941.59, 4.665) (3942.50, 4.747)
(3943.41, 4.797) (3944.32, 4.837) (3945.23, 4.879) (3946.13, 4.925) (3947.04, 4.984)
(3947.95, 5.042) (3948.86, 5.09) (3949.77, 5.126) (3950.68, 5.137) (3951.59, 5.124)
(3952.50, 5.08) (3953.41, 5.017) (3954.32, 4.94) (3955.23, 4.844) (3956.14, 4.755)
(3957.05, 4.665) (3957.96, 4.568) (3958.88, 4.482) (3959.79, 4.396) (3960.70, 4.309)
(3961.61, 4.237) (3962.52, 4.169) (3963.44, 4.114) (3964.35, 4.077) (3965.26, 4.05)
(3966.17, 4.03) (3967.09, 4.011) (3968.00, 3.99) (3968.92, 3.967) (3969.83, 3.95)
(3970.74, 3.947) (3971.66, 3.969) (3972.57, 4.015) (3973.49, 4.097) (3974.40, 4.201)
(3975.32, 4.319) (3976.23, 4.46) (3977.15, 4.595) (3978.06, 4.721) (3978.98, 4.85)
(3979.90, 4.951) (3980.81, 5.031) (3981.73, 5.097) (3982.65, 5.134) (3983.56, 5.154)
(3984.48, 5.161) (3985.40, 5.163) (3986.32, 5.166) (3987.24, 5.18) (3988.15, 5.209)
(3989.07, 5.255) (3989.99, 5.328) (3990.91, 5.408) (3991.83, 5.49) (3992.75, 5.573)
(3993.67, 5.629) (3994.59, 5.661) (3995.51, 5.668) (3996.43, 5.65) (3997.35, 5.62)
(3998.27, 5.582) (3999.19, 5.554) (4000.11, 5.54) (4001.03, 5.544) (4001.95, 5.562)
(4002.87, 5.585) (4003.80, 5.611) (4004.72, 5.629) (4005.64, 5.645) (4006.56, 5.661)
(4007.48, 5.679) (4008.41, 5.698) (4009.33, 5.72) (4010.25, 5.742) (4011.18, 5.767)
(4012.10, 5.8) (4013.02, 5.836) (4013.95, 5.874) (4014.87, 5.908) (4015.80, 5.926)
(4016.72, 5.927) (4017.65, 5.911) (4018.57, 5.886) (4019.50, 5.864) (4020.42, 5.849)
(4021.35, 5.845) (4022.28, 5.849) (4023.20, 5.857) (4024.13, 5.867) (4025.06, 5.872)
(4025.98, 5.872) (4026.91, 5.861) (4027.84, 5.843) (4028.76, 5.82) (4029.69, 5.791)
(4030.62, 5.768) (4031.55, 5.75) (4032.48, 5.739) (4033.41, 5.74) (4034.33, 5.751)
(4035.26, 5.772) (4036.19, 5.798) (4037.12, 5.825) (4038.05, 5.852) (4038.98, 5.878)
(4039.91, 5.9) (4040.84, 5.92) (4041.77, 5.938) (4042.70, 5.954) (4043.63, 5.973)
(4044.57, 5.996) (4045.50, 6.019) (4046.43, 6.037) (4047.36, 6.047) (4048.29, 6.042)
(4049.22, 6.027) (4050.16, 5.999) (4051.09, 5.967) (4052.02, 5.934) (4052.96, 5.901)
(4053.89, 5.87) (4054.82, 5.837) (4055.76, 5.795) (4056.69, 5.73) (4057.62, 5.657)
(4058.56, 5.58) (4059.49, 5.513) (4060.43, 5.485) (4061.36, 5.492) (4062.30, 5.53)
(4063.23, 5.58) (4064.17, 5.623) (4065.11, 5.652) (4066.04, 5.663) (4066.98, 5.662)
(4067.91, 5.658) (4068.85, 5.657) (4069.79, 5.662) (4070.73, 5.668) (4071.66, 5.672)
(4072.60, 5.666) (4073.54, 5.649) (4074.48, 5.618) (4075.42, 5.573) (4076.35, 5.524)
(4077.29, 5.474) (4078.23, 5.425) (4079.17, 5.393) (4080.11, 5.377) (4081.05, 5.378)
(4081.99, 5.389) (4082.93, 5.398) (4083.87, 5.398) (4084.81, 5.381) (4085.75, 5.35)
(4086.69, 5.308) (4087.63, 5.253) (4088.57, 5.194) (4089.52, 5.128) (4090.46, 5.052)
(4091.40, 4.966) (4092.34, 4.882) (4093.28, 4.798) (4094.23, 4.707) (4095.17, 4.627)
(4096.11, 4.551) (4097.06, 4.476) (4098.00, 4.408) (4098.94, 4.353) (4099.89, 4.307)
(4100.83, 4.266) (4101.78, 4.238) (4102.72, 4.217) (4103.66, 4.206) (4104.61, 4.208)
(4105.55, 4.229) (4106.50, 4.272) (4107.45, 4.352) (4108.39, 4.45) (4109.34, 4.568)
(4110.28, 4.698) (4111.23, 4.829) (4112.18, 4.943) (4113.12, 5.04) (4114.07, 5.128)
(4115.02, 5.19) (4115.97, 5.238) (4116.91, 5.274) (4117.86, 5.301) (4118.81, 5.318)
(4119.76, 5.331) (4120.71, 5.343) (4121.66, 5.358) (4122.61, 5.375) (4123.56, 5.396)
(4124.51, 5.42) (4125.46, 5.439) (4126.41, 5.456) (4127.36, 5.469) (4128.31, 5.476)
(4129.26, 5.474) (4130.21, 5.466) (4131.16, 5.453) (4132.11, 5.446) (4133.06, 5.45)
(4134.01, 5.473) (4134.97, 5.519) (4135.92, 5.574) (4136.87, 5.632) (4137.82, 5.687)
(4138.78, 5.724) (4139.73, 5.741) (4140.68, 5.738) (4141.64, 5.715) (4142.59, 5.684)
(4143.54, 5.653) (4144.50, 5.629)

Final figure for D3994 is 1.2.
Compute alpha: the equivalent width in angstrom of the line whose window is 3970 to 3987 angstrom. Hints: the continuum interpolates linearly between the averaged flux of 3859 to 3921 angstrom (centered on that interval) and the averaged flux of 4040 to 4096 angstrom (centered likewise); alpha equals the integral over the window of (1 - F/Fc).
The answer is 2.4 angstrom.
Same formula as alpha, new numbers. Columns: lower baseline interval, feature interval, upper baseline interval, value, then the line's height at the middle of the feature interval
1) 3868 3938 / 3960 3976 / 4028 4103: 3.2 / 5.13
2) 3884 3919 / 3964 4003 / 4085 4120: -2.1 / 4.66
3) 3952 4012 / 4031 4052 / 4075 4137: -3.8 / 5.01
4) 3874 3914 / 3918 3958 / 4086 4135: 1.4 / 4.77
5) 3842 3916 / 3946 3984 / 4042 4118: 4.8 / 5.22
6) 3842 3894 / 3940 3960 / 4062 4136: 1.6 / 5.27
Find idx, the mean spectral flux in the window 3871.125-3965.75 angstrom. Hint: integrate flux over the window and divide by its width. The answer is 4.73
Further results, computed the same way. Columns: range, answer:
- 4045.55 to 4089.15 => 5.63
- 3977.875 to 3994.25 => 5.2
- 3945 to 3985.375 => 4.59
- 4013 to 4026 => 5.88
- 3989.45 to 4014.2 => 5.63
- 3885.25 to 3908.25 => 4.31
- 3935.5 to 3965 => 4.61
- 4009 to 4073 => 5.81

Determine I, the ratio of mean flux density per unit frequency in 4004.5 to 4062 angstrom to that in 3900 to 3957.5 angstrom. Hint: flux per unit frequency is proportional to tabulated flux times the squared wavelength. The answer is 1.3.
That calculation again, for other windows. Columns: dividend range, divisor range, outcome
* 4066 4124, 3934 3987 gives 1.19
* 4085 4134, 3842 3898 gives 1.07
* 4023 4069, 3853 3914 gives 1.18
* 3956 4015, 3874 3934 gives 1.11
